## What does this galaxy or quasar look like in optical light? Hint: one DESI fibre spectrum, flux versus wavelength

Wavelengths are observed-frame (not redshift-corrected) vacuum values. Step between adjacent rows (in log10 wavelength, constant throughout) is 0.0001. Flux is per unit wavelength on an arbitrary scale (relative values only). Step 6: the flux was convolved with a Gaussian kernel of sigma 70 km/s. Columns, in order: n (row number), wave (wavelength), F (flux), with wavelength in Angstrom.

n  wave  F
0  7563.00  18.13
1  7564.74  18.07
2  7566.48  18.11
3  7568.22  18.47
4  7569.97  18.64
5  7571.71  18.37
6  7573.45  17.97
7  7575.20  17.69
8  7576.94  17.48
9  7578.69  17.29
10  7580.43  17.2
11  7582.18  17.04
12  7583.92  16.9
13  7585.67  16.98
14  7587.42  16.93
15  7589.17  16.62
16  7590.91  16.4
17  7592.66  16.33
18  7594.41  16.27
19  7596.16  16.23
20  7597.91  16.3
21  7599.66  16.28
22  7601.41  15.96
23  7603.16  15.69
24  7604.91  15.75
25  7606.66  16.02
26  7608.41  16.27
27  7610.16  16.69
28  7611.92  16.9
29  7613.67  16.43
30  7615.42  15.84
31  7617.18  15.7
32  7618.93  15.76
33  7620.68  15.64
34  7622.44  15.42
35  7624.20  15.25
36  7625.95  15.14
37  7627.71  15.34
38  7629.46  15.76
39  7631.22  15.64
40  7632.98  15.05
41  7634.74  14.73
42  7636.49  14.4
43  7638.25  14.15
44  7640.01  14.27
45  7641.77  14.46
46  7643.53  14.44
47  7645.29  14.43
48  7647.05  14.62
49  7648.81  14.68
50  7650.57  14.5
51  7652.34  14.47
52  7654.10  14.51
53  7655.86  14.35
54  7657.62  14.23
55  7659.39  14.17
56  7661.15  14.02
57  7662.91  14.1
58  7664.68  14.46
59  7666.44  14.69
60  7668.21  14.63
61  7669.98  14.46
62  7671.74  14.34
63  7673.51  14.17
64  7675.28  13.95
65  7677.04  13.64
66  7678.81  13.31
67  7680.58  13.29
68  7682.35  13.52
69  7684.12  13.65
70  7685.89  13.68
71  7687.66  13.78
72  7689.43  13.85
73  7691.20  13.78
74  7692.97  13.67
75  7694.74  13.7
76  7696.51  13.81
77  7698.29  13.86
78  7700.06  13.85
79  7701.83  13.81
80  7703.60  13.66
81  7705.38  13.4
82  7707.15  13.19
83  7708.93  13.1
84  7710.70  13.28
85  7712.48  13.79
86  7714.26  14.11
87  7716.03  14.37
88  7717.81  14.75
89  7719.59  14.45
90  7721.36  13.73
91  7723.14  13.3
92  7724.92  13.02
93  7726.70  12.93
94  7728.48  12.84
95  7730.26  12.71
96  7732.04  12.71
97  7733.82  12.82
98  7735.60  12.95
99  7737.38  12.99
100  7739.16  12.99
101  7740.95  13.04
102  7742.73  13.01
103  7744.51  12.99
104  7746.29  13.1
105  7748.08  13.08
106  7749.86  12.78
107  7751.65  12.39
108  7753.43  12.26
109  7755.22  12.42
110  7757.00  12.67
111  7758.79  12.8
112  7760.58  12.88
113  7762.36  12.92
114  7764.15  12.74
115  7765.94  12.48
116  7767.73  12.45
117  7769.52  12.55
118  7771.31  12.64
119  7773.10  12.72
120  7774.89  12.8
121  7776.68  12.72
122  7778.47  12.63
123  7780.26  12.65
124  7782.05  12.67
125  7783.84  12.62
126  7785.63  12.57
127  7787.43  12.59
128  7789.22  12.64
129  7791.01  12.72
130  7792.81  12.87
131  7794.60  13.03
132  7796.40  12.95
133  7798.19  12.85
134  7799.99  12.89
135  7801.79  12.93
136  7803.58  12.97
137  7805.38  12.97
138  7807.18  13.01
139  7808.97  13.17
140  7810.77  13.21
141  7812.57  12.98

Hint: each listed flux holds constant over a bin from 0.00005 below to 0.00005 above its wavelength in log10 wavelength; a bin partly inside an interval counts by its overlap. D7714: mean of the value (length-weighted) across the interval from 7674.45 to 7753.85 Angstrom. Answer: 13.4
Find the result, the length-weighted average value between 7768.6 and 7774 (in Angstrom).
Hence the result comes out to 12.6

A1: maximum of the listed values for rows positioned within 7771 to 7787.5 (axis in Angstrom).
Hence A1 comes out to 12.8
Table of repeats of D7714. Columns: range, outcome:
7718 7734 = 13.3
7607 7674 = 15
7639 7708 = 14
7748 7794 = 12.7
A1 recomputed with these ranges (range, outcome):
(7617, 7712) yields 15.76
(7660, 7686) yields 14.69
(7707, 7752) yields 14.75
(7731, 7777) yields 13.1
